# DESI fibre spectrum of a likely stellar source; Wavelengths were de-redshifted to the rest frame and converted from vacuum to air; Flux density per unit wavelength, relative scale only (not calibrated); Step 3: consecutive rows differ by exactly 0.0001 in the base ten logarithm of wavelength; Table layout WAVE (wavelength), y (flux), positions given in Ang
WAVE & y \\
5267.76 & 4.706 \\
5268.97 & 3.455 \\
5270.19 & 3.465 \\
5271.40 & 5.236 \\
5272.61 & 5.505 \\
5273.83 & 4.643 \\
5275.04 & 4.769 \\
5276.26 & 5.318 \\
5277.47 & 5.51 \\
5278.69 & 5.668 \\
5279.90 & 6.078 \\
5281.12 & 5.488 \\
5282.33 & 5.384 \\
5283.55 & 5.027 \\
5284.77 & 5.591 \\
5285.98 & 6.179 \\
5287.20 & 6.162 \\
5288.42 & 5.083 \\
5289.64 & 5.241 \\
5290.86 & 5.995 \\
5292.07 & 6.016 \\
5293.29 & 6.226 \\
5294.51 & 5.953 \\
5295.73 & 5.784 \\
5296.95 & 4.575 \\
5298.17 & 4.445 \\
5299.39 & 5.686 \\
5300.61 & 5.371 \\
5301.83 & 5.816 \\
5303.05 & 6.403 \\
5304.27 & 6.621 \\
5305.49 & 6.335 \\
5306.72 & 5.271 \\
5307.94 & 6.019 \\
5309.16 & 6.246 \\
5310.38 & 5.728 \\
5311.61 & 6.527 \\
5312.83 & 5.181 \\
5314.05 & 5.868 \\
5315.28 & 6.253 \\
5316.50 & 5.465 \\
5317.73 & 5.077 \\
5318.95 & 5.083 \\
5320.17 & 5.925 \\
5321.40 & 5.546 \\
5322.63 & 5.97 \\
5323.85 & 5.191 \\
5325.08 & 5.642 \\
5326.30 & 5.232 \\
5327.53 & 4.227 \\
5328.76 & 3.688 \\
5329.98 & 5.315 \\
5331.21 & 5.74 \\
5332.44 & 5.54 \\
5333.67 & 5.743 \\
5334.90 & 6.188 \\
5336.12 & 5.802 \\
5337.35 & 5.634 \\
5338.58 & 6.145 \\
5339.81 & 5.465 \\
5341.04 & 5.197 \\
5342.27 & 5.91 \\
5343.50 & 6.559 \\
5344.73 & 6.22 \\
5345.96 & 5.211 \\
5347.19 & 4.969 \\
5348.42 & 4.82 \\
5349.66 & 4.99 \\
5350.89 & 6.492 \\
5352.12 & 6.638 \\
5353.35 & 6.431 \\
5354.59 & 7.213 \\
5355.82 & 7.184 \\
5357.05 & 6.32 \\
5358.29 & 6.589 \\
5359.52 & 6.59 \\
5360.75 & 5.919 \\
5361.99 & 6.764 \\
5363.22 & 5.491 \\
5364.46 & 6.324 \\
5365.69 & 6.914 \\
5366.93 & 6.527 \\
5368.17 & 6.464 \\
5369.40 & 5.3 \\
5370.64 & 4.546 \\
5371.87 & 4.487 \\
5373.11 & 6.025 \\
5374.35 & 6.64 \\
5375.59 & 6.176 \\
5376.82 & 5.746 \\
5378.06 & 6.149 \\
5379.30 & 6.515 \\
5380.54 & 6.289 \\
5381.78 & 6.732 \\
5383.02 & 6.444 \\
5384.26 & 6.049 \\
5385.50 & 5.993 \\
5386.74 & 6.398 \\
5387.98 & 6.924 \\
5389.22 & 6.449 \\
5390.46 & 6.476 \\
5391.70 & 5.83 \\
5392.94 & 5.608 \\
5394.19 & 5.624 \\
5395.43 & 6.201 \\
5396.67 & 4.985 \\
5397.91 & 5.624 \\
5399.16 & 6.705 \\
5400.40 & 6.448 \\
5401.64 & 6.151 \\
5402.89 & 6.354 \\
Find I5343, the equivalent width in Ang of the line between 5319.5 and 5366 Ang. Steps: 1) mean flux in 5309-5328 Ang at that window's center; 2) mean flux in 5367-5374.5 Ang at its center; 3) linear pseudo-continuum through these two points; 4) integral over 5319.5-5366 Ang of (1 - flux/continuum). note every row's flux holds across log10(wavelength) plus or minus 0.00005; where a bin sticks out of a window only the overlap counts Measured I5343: -2.1 Ang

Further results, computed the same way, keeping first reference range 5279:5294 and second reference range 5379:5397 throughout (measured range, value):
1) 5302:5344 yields 1.5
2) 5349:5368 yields -1.2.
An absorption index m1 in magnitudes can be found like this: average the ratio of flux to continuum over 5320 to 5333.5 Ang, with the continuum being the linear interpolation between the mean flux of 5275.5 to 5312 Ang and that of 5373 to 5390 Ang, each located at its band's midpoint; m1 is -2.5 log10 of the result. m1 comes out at 0.13 mag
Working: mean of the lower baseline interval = 5.72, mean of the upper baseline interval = 6.33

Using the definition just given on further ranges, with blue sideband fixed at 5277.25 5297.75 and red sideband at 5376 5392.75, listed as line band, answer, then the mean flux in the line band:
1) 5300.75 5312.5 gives -0.05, 6.06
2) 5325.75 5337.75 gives 0.12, 5.31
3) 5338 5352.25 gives 0.06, 5.69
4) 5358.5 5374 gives 0.03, 5.98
